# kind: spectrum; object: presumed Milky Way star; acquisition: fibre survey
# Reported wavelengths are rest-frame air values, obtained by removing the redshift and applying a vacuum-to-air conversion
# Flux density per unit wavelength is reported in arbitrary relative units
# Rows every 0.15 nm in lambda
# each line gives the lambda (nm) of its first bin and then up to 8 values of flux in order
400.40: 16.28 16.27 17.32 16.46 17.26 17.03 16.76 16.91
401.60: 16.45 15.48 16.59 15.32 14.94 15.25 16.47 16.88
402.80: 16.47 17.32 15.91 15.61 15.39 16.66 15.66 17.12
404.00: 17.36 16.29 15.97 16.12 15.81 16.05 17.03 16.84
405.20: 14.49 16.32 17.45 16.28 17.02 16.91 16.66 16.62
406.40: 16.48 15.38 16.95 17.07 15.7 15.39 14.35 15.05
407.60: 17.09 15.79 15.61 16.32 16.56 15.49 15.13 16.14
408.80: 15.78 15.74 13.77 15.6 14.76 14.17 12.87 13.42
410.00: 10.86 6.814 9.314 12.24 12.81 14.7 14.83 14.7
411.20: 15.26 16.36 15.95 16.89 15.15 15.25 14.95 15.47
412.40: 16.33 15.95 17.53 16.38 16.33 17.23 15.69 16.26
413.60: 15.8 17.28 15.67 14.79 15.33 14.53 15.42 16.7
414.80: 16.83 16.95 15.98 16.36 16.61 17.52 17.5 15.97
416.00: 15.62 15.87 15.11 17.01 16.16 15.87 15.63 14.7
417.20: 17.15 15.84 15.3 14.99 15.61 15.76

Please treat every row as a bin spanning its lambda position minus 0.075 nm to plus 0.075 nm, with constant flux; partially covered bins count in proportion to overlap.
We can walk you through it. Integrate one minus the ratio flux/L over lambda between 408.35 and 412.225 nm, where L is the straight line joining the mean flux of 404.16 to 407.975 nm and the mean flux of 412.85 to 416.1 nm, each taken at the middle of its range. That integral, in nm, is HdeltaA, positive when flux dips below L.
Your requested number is 0.48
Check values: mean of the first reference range 16.2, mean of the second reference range 16.2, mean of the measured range 14.2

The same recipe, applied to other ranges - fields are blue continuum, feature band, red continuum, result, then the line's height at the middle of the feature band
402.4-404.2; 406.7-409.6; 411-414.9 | 0.103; 16.2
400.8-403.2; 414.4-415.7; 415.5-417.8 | -0.044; 16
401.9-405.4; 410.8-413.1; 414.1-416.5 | 0.050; 16.2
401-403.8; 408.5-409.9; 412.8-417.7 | 0.121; 16.1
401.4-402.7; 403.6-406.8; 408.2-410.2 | -0.270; 15.2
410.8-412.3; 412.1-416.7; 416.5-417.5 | -0.148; 15.7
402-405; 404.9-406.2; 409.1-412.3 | -0.083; 15.5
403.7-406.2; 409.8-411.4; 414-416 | 0.346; 16.3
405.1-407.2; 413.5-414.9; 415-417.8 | 0.024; 16.1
